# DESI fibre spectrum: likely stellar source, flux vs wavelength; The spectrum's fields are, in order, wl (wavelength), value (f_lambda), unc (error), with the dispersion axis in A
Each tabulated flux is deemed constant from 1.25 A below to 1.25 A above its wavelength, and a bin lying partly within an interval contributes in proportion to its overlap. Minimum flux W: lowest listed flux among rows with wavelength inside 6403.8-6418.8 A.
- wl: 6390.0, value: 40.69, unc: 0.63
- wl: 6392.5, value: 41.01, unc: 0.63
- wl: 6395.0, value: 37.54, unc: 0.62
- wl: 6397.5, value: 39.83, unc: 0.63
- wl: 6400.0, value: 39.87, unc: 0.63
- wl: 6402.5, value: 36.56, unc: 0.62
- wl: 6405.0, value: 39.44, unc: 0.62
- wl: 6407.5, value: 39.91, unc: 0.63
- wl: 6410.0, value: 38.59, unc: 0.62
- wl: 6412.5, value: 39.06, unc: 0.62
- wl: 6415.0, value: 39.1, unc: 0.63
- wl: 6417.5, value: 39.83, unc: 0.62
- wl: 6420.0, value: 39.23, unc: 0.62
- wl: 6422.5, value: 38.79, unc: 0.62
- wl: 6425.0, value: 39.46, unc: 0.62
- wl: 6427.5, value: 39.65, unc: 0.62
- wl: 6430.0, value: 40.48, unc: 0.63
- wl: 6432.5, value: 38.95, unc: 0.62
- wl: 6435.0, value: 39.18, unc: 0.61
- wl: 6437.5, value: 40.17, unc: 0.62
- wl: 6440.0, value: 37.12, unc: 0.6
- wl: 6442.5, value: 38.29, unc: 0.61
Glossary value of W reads 38.59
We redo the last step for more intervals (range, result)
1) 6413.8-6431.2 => 38.79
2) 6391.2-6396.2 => 37.54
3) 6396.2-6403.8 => 36.56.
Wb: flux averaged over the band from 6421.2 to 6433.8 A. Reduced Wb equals 39.5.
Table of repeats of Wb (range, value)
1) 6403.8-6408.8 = 39.7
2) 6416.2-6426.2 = 39.3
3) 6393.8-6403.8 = 38.5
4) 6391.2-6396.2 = 39.3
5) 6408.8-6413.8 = 38.8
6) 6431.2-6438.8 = 39.4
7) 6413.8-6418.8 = 39.5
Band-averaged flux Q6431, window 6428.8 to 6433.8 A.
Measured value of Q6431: 39.7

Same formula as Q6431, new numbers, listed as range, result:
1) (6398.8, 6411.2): 38.9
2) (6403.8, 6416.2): 39.2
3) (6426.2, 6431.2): 40.1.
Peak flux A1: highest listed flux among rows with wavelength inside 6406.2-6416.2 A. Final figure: 39.91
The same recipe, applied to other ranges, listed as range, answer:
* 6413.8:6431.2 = 40.48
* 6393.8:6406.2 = 39.87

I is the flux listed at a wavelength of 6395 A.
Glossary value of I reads 37.54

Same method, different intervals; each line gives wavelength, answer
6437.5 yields 40.17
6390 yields 40.69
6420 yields 39.23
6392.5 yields 41.01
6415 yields 39.1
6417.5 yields 39.83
